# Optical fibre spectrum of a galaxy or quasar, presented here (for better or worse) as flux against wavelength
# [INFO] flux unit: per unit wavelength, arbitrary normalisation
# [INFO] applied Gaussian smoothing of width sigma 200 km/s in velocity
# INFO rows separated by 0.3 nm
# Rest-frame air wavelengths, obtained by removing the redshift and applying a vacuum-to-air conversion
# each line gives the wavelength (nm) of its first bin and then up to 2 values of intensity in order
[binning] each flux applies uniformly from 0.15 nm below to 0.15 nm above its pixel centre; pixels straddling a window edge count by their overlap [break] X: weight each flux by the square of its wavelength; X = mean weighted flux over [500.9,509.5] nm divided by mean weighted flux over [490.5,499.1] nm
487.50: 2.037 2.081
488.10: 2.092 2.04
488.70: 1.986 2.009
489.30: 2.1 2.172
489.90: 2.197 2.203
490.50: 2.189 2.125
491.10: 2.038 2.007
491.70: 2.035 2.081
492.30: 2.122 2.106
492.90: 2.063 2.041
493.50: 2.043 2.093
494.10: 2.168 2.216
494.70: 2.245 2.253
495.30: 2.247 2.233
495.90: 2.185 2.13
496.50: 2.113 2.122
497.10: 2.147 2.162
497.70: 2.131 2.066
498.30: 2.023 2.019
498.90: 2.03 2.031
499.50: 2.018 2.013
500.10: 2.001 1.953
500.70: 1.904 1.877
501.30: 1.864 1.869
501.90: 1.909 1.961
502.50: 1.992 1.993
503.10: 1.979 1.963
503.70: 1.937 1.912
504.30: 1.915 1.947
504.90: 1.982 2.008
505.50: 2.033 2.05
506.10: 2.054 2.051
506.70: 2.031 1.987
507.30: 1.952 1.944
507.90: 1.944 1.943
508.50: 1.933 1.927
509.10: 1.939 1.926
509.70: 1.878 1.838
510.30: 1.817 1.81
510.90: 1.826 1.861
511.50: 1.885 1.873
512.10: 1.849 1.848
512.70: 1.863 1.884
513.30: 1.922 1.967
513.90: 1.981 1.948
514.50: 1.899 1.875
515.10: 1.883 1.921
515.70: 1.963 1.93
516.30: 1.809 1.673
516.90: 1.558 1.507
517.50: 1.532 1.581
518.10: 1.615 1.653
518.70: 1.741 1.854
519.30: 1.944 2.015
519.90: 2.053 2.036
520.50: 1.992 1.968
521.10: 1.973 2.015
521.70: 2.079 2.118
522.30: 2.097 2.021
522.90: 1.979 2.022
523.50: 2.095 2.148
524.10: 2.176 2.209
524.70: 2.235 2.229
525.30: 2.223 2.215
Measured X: 0.97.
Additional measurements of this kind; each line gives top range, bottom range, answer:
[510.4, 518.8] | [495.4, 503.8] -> 0.95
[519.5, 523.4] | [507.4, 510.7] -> 1.12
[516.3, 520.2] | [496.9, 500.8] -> 0.92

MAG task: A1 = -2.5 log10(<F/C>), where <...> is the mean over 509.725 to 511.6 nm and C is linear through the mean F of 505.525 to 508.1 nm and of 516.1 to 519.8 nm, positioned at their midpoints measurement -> 0.04 mag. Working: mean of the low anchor 2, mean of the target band 1.84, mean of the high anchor 1.71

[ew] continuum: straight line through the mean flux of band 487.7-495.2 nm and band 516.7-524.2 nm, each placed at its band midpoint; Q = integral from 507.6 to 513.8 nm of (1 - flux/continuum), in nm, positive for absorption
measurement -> 0.27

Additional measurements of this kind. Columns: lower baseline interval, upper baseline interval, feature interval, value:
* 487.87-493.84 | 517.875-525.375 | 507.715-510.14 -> 0.15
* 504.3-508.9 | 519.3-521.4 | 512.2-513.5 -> 0.07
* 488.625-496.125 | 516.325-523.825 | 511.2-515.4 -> 0.10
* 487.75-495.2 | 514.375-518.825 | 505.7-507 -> -0.10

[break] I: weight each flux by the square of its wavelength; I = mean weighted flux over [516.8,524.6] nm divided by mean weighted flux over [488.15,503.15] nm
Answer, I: 1.03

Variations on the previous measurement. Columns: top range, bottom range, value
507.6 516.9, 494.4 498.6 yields 0.93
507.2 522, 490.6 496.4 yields 0.96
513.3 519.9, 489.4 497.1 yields 0.93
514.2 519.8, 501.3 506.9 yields 0.95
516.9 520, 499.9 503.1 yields 0.96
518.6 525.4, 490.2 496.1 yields 1.08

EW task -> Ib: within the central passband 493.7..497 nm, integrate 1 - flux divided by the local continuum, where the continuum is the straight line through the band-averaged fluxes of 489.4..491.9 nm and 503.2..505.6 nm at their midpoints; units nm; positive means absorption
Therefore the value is -0.19 nm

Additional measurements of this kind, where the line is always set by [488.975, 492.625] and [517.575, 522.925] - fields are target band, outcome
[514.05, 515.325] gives 0.04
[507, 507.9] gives 0.02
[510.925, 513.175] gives 0.13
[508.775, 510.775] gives 0.12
